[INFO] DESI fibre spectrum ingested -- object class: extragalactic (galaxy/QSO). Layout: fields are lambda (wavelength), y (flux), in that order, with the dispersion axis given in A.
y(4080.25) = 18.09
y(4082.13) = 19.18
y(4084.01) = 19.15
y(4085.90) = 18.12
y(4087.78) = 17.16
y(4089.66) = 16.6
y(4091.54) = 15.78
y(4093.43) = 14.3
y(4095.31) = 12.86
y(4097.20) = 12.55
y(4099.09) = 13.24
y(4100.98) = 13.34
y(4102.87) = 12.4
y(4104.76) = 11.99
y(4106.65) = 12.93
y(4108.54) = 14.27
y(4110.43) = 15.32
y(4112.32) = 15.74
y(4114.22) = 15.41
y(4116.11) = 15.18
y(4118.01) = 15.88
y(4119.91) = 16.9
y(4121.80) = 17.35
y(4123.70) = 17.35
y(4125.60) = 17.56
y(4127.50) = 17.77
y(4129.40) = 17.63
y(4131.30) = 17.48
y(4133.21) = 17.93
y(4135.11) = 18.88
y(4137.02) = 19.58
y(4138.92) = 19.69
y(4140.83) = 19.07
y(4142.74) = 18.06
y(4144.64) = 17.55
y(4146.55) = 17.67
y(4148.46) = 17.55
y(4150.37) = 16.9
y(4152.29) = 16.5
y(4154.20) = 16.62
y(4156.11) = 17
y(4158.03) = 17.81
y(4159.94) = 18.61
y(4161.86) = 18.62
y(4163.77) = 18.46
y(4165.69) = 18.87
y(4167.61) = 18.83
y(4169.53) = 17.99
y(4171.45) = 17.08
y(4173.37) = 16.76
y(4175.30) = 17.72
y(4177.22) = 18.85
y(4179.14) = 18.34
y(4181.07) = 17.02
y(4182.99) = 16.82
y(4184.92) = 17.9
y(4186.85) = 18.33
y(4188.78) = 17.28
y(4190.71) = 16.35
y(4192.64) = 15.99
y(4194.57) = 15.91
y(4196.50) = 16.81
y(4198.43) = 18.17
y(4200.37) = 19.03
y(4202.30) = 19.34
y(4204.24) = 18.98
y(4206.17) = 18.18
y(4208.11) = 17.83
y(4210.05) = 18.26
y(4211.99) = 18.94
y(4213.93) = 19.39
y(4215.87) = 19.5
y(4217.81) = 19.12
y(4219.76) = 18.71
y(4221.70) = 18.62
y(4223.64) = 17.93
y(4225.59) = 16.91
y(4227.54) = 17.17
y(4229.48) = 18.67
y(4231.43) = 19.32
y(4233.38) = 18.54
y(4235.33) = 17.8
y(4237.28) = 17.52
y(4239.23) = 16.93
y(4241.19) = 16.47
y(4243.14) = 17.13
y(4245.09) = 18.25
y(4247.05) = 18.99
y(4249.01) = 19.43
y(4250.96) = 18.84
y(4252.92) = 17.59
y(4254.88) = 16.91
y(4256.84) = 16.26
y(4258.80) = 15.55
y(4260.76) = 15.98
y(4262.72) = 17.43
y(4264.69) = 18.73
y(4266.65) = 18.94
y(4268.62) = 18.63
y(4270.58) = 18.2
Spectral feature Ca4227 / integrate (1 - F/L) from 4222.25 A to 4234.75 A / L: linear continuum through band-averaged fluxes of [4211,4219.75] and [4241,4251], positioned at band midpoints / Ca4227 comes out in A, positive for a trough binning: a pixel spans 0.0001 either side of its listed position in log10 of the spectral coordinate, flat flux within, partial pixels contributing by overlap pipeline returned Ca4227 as 0.45 A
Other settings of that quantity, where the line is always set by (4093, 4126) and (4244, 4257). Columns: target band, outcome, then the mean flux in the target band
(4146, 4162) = -1.67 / 17.4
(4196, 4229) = -2.36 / 18.4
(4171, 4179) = -0.70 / 17.7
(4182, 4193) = -0.39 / 17.2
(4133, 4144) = -2.52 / 18.9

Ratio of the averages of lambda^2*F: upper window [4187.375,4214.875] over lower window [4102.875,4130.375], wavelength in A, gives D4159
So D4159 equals 1.19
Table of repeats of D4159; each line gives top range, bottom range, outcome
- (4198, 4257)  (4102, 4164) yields 1.13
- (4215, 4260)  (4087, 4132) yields 1.25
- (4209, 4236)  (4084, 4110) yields 1.36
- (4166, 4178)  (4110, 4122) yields 1.16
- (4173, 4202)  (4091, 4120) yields 1.28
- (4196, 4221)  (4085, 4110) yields 1.38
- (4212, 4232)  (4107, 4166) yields 1.11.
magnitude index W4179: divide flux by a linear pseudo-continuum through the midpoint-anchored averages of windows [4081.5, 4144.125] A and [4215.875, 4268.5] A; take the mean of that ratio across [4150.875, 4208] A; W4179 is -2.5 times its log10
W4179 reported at -0.04 mag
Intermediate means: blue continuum 16.3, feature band 17.7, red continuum 17.9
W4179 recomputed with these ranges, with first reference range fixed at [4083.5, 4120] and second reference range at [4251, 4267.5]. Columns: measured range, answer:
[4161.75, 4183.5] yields -0.13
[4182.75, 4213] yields -0.09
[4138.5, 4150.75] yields -0.17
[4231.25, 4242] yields -0.05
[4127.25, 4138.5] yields -0.19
